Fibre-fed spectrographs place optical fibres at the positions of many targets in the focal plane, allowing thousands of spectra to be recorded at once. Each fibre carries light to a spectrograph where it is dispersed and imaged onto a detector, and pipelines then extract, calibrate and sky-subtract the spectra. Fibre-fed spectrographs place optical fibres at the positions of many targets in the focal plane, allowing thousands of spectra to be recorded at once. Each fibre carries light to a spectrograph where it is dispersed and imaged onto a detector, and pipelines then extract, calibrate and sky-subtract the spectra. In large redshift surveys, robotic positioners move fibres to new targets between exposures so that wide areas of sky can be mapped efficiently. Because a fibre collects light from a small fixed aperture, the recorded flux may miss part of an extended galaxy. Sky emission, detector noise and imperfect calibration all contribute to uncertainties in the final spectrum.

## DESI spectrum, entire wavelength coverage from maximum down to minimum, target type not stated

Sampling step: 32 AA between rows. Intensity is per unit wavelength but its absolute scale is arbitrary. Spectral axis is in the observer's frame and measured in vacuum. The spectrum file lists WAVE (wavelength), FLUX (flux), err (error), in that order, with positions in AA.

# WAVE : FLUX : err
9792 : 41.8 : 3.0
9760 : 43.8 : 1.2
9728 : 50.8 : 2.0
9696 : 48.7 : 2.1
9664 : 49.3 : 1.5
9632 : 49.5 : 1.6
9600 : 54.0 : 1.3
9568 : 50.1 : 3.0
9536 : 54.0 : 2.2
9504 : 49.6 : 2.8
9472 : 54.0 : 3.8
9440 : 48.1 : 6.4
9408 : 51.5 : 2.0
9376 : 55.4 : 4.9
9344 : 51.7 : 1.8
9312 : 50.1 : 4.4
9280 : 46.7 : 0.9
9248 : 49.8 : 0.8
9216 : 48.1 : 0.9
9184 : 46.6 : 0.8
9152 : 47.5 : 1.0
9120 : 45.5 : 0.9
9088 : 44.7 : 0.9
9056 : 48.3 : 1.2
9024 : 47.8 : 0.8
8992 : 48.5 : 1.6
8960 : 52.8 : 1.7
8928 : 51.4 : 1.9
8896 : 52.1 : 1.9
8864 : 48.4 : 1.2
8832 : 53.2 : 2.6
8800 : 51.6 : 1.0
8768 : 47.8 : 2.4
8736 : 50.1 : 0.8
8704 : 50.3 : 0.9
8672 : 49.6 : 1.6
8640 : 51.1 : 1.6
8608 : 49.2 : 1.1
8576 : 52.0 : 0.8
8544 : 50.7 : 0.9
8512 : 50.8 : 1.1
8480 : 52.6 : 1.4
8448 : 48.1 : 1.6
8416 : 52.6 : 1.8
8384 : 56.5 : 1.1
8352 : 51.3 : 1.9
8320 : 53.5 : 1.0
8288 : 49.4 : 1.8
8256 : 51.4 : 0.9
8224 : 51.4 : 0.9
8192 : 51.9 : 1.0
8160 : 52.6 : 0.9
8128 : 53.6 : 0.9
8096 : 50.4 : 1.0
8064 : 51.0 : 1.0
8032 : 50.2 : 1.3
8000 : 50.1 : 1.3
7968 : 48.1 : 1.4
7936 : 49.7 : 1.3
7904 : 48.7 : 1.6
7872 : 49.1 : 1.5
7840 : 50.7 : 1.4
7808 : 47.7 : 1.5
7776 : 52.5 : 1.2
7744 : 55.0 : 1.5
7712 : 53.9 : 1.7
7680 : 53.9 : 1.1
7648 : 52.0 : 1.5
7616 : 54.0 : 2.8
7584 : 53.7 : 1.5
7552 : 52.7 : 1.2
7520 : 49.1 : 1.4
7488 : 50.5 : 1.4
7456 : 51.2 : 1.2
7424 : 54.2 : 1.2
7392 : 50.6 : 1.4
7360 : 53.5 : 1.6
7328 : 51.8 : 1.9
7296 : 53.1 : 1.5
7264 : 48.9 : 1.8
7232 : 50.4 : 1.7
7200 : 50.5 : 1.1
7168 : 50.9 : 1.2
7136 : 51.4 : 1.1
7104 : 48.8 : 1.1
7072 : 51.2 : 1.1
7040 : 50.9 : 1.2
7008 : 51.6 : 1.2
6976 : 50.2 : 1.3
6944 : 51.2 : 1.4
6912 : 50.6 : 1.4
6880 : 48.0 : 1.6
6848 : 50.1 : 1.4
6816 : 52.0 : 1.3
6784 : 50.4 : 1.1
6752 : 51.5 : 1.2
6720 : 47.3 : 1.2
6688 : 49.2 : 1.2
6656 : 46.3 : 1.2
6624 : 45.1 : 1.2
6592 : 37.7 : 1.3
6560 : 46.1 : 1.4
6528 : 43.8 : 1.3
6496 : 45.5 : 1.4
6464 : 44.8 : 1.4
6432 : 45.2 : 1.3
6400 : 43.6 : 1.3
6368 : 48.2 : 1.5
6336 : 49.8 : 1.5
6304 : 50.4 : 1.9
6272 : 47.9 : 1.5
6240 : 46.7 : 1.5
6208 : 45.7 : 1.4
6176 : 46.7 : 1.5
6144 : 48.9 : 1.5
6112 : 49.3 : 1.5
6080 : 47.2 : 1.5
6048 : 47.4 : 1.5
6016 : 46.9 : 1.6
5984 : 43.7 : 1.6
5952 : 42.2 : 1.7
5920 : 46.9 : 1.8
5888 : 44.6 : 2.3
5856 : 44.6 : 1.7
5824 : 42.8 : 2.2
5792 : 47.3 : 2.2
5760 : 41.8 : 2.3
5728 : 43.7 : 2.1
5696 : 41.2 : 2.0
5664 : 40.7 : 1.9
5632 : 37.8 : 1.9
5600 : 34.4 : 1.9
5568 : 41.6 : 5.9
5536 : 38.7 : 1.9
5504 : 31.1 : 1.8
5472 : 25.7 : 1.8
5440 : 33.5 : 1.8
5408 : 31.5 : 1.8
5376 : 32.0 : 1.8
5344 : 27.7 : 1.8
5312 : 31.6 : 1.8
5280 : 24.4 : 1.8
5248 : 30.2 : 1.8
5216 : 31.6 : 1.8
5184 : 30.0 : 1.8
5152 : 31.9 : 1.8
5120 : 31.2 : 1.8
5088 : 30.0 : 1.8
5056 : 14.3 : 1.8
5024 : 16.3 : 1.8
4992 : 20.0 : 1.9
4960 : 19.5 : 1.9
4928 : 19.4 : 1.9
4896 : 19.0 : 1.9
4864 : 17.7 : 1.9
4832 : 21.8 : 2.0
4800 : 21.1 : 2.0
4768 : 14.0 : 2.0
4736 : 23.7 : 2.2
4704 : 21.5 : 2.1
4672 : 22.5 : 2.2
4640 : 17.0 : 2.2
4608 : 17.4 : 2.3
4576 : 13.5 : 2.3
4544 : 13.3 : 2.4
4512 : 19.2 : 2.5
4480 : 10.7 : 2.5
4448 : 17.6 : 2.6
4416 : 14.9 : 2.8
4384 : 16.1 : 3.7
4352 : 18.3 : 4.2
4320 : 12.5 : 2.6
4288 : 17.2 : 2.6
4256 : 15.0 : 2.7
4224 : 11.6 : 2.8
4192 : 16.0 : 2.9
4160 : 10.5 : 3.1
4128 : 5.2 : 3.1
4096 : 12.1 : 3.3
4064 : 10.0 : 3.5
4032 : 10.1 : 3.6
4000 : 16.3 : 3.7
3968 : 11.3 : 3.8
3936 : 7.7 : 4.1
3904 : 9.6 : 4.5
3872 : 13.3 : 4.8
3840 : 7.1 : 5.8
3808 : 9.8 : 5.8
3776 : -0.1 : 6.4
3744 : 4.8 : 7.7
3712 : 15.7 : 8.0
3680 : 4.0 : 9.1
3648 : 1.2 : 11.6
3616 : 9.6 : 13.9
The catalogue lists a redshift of 0.27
